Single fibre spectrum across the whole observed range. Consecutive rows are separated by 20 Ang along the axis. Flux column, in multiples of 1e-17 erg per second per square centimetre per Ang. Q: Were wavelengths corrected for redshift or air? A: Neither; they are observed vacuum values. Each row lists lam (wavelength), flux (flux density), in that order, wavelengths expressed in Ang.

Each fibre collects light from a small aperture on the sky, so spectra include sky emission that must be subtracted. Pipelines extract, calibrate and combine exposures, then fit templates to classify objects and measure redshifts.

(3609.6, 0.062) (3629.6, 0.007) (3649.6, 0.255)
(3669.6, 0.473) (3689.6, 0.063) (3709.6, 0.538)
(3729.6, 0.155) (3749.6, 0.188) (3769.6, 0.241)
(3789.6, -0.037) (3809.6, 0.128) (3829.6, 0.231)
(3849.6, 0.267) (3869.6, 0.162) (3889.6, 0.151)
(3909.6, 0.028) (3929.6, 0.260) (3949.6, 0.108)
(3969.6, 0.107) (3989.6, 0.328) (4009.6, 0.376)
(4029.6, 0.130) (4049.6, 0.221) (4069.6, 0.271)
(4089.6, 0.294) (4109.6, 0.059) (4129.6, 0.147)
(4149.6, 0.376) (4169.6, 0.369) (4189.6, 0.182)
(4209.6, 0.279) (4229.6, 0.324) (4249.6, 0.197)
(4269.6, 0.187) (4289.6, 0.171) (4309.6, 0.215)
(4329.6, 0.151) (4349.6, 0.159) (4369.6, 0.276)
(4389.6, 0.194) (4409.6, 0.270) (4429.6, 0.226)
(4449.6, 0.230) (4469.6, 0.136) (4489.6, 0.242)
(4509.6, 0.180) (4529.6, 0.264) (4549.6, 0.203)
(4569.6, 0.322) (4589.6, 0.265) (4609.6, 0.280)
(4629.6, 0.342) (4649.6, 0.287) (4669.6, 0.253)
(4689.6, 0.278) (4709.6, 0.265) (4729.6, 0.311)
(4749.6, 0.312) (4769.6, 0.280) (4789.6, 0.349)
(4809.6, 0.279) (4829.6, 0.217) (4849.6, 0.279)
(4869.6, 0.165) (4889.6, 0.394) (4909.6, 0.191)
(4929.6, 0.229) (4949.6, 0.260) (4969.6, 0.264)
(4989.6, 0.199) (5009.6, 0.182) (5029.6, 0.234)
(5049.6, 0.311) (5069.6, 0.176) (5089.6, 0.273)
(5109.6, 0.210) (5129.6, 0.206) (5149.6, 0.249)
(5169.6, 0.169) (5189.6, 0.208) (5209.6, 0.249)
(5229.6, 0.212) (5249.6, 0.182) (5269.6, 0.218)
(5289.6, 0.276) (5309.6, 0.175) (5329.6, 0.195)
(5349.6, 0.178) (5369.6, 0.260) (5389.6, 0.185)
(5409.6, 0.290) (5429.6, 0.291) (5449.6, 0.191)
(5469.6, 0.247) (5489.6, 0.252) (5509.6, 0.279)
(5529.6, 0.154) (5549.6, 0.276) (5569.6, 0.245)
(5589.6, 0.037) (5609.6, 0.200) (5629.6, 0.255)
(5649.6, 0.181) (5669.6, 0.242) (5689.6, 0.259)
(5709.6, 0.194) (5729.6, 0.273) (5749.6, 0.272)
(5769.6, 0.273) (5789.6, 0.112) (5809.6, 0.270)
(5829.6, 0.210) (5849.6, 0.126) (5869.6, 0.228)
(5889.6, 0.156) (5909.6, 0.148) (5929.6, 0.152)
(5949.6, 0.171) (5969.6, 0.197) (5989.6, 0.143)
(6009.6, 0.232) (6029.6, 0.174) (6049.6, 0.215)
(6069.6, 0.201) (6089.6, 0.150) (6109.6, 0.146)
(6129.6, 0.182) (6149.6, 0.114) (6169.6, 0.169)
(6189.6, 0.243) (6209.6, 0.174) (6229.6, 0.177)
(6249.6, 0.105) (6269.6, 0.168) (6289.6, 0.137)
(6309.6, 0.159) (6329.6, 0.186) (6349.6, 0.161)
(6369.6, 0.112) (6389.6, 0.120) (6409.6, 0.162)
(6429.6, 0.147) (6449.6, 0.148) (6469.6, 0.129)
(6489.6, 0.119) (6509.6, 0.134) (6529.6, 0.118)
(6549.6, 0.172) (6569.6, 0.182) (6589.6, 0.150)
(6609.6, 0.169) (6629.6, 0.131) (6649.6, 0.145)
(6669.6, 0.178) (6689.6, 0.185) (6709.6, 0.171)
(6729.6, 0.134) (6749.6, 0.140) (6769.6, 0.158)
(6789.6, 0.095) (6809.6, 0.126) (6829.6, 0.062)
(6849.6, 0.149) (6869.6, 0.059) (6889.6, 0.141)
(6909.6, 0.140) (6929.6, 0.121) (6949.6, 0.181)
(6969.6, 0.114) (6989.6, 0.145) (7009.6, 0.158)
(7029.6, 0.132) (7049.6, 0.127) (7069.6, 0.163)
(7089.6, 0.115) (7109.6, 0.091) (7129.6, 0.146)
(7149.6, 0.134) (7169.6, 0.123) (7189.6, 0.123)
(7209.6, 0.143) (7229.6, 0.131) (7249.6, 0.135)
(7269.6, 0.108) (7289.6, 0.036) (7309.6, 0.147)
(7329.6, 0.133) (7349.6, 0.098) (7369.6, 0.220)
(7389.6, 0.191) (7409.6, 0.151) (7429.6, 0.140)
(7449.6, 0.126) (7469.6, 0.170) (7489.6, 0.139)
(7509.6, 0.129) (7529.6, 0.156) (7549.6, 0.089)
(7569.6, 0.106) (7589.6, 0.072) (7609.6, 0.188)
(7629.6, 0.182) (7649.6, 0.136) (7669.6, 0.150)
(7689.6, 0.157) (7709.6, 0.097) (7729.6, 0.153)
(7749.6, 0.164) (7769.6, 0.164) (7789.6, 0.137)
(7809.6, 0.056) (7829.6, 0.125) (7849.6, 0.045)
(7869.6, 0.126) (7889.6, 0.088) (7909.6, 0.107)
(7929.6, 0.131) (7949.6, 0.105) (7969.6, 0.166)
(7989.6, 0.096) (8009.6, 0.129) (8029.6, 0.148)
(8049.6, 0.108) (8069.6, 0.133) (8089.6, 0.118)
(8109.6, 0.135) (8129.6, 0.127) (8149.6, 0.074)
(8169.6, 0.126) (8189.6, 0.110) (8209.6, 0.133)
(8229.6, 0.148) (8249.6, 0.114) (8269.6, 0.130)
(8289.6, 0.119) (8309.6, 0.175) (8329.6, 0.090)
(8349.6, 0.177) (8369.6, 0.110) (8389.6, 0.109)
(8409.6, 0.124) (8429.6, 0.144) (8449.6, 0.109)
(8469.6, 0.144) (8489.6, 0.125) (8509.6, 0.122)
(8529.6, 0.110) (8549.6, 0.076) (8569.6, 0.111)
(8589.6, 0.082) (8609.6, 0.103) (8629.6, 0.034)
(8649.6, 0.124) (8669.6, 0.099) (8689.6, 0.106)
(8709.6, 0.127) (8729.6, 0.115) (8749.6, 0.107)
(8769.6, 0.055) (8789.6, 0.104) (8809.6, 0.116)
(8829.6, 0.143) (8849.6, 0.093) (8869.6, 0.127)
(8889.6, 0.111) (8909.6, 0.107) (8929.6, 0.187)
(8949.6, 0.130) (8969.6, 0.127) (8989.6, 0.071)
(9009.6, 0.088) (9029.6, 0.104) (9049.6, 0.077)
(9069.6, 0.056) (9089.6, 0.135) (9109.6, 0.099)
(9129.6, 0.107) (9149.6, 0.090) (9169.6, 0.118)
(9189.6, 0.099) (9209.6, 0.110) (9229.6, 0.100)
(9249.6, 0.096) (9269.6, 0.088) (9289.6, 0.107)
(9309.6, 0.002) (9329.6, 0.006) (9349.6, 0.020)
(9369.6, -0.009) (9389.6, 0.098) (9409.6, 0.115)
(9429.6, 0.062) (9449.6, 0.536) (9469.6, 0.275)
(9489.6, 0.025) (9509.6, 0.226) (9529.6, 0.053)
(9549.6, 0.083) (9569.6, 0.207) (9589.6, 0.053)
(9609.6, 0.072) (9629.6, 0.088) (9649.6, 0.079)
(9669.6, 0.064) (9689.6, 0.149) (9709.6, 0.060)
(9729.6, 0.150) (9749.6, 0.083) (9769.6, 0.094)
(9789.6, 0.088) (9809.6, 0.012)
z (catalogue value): 0.52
